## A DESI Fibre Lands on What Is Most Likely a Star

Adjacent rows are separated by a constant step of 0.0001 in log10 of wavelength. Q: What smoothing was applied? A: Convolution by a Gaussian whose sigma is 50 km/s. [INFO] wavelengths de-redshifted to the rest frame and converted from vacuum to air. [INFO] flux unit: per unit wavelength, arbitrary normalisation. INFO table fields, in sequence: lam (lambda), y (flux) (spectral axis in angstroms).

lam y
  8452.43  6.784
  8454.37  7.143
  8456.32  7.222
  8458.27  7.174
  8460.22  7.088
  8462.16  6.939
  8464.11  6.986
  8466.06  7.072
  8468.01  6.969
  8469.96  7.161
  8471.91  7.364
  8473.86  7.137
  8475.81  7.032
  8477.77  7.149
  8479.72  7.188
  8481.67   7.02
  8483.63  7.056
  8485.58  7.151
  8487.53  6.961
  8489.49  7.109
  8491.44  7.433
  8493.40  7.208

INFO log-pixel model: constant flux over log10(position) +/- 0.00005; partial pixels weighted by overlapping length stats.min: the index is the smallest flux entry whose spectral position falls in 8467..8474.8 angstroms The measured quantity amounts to 6.969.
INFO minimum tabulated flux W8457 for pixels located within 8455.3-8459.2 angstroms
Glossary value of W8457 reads 7.174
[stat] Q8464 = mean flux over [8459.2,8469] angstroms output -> 7.01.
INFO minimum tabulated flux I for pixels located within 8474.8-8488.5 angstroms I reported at 6.961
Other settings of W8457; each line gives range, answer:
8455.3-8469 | 6.939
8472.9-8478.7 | 7.032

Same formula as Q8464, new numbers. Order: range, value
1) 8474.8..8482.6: 7.1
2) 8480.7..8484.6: 7.03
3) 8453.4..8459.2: 7.18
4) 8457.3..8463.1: 7.08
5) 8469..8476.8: 7.17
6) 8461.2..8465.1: 6.96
